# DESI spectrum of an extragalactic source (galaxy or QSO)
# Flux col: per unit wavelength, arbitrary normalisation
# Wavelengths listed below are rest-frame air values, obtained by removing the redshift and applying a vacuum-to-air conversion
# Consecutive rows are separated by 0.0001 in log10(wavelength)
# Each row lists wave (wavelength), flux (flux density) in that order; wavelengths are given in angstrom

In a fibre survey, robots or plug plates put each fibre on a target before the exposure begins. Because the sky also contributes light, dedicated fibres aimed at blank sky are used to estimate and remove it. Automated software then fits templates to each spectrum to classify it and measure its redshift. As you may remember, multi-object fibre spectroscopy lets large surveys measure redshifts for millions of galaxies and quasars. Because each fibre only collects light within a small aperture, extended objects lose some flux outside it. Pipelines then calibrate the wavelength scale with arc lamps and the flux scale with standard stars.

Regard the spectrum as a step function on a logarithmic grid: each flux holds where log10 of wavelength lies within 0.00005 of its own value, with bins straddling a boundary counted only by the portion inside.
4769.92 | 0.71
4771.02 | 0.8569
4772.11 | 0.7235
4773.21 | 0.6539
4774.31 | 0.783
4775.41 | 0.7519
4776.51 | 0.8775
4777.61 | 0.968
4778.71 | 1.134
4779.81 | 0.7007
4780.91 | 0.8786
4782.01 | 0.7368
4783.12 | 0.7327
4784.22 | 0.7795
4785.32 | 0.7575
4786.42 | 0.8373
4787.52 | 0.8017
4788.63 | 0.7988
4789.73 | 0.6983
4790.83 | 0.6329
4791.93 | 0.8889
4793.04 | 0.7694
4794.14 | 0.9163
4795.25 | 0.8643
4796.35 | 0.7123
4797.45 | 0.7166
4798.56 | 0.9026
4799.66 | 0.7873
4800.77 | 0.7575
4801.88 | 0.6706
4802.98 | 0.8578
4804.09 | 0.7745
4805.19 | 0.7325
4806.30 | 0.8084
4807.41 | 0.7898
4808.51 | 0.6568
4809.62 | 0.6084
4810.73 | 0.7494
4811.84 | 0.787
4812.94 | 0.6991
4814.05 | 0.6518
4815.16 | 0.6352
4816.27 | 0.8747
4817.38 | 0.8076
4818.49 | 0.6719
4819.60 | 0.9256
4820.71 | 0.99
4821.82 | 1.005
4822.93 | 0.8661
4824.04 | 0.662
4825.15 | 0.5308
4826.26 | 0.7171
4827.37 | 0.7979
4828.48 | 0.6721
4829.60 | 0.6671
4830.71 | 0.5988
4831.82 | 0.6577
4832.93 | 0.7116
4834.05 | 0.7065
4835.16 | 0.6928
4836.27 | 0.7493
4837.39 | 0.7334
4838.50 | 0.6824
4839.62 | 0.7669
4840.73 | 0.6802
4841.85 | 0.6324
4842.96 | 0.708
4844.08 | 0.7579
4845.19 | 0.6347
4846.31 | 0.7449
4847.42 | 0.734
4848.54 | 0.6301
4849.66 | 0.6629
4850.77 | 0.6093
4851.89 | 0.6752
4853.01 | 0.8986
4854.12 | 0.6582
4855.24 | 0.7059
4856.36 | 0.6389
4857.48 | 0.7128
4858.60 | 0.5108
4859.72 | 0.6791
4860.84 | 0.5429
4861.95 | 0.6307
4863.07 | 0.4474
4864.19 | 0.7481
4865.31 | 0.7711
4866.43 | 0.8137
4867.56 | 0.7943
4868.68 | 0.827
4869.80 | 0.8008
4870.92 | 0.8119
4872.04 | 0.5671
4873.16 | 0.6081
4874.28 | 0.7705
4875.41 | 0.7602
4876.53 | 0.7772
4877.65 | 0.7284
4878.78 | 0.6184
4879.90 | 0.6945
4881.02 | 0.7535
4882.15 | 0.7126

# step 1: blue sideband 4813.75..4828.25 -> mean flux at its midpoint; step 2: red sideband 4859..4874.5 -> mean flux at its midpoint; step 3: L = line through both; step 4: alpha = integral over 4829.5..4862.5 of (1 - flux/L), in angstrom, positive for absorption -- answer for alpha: 2.4 angstrom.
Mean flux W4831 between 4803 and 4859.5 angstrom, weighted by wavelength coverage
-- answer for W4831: 0.72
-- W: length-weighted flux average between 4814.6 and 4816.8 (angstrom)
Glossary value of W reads 0.753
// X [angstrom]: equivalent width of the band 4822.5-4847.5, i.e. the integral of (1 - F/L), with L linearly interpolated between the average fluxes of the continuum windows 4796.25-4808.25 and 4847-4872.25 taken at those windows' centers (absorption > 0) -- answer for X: 1.0 angstrom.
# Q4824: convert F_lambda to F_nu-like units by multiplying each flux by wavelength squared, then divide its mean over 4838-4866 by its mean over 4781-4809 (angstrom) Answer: 0.89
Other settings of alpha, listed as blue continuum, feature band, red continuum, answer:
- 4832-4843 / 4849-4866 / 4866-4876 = 1.64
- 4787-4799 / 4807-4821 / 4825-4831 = -0.64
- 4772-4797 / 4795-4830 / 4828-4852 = -0.82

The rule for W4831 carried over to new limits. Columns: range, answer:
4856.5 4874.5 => 0.687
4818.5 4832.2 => 0.755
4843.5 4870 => 0.691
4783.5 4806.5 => 0.783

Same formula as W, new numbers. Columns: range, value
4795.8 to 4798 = 0.717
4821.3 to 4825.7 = 0.765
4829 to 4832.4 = 0.642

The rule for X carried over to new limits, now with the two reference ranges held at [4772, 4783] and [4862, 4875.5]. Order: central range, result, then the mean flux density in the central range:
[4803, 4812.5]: 0.52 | 0.745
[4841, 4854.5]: 0.88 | 0.696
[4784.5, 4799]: 0.25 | 0.791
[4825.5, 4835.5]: 0.98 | 0.688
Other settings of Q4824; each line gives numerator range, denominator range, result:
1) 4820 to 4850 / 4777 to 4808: 0.92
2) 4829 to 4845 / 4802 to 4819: 0.95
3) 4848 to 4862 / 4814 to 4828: 0.85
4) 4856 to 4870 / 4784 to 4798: 0.90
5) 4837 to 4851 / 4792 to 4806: 0.89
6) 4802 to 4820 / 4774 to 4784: 0.90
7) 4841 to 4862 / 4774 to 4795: 0.85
